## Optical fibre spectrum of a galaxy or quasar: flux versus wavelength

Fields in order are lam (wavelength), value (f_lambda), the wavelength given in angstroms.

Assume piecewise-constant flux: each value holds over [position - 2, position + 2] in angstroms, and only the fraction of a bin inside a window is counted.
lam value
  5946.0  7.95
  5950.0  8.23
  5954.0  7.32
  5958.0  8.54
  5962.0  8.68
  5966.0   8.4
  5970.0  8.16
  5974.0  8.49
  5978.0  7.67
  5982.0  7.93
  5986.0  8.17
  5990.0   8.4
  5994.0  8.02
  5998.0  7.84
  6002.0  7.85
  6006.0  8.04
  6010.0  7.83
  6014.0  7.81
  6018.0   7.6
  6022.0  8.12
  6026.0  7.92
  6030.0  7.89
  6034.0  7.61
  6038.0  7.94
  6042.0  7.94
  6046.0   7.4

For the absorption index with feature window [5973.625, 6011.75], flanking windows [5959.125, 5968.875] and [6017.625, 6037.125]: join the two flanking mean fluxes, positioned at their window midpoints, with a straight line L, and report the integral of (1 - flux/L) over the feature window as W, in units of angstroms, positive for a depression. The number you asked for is 1.0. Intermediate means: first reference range 8.51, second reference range 7.85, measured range 8.01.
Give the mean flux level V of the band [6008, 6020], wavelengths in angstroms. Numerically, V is 7.75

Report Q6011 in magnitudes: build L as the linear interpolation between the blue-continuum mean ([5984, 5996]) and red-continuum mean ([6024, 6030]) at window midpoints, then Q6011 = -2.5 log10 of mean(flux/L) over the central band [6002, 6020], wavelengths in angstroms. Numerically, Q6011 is 0.029 mag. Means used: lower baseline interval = 8.2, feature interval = 7.82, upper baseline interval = 7.91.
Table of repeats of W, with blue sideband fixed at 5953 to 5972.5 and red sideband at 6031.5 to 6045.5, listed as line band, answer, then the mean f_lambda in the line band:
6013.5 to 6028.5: 0.1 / 7.87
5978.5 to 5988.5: 0.2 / 8.01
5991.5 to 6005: 0.2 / 7.93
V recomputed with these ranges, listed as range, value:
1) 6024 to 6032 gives 7.9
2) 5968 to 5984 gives 8.06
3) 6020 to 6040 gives 7.9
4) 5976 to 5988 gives 7.92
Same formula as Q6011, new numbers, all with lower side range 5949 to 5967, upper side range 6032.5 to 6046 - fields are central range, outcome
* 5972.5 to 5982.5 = 0.013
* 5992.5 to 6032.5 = 0.005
